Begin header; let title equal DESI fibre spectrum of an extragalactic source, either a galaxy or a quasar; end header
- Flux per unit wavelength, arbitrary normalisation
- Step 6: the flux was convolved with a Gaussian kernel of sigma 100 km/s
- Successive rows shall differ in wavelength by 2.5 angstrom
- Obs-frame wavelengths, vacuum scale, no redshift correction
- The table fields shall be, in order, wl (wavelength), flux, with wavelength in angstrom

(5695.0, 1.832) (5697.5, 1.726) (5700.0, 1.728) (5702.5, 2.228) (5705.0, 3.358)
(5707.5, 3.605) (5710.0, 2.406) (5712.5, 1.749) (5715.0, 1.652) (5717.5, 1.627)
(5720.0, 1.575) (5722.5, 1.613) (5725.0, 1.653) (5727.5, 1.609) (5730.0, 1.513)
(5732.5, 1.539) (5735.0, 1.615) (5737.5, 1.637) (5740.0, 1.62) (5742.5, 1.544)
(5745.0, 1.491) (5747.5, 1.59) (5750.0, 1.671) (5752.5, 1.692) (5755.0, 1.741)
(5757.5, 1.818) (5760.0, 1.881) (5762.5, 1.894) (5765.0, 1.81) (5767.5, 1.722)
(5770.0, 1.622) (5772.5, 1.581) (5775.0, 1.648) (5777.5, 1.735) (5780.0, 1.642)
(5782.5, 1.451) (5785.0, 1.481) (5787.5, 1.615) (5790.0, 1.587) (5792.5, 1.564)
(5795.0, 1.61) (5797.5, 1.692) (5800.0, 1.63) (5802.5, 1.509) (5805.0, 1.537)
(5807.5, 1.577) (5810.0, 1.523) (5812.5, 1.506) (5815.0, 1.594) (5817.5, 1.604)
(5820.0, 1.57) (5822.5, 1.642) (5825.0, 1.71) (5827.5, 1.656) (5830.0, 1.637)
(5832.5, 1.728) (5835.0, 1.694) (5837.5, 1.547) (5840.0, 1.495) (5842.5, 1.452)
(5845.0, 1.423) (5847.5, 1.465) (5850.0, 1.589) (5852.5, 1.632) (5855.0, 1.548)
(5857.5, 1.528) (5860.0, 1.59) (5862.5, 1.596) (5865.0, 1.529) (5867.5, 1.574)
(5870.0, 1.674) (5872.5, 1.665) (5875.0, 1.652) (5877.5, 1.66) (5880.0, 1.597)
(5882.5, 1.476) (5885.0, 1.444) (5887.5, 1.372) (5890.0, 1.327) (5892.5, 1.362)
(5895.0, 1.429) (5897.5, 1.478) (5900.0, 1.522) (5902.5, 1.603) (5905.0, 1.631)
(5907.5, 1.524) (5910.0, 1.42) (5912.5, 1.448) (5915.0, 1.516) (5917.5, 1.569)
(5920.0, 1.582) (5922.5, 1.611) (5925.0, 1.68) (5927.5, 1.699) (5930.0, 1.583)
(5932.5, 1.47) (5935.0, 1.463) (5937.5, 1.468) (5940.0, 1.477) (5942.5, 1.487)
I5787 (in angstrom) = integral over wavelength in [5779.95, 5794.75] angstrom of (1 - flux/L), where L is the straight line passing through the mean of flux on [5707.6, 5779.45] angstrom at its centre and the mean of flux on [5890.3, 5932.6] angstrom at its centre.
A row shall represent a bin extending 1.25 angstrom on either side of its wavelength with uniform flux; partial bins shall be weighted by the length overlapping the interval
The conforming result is 1.03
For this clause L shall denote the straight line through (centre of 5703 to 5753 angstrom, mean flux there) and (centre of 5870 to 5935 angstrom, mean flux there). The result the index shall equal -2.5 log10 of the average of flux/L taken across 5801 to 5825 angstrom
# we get 0.08 mag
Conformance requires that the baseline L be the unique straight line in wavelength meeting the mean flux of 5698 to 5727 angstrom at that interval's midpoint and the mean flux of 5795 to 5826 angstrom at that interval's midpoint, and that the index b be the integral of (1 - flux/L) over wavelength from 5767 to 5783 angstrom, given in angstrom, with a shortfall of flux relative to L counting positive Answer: 1.24 angstrom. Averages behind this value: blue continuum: 2.09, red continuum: 1.59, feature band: 1.63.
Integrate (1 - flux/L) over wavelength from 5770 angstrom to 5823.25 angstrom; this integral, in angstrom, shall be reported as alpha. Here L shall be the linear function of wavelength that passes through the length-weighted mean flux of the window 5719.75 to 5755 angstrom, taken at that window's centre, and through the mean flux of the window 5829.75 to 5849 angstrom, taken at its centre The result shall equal -0.4 angstrom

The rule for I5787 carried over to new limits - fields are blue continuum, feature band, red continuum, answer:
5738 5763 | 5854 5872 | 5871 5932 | -0.1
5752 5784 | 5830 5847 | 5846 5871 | 0.5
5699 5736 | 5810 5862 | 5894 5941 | 4.0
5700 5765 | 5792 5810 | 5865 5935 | 1.4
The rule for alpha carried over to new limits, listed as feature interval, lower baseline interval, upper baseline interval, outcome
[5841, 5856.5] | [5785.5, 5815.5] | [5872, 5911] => 0.2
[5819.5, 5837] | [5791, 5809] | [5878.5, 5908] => -1.2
